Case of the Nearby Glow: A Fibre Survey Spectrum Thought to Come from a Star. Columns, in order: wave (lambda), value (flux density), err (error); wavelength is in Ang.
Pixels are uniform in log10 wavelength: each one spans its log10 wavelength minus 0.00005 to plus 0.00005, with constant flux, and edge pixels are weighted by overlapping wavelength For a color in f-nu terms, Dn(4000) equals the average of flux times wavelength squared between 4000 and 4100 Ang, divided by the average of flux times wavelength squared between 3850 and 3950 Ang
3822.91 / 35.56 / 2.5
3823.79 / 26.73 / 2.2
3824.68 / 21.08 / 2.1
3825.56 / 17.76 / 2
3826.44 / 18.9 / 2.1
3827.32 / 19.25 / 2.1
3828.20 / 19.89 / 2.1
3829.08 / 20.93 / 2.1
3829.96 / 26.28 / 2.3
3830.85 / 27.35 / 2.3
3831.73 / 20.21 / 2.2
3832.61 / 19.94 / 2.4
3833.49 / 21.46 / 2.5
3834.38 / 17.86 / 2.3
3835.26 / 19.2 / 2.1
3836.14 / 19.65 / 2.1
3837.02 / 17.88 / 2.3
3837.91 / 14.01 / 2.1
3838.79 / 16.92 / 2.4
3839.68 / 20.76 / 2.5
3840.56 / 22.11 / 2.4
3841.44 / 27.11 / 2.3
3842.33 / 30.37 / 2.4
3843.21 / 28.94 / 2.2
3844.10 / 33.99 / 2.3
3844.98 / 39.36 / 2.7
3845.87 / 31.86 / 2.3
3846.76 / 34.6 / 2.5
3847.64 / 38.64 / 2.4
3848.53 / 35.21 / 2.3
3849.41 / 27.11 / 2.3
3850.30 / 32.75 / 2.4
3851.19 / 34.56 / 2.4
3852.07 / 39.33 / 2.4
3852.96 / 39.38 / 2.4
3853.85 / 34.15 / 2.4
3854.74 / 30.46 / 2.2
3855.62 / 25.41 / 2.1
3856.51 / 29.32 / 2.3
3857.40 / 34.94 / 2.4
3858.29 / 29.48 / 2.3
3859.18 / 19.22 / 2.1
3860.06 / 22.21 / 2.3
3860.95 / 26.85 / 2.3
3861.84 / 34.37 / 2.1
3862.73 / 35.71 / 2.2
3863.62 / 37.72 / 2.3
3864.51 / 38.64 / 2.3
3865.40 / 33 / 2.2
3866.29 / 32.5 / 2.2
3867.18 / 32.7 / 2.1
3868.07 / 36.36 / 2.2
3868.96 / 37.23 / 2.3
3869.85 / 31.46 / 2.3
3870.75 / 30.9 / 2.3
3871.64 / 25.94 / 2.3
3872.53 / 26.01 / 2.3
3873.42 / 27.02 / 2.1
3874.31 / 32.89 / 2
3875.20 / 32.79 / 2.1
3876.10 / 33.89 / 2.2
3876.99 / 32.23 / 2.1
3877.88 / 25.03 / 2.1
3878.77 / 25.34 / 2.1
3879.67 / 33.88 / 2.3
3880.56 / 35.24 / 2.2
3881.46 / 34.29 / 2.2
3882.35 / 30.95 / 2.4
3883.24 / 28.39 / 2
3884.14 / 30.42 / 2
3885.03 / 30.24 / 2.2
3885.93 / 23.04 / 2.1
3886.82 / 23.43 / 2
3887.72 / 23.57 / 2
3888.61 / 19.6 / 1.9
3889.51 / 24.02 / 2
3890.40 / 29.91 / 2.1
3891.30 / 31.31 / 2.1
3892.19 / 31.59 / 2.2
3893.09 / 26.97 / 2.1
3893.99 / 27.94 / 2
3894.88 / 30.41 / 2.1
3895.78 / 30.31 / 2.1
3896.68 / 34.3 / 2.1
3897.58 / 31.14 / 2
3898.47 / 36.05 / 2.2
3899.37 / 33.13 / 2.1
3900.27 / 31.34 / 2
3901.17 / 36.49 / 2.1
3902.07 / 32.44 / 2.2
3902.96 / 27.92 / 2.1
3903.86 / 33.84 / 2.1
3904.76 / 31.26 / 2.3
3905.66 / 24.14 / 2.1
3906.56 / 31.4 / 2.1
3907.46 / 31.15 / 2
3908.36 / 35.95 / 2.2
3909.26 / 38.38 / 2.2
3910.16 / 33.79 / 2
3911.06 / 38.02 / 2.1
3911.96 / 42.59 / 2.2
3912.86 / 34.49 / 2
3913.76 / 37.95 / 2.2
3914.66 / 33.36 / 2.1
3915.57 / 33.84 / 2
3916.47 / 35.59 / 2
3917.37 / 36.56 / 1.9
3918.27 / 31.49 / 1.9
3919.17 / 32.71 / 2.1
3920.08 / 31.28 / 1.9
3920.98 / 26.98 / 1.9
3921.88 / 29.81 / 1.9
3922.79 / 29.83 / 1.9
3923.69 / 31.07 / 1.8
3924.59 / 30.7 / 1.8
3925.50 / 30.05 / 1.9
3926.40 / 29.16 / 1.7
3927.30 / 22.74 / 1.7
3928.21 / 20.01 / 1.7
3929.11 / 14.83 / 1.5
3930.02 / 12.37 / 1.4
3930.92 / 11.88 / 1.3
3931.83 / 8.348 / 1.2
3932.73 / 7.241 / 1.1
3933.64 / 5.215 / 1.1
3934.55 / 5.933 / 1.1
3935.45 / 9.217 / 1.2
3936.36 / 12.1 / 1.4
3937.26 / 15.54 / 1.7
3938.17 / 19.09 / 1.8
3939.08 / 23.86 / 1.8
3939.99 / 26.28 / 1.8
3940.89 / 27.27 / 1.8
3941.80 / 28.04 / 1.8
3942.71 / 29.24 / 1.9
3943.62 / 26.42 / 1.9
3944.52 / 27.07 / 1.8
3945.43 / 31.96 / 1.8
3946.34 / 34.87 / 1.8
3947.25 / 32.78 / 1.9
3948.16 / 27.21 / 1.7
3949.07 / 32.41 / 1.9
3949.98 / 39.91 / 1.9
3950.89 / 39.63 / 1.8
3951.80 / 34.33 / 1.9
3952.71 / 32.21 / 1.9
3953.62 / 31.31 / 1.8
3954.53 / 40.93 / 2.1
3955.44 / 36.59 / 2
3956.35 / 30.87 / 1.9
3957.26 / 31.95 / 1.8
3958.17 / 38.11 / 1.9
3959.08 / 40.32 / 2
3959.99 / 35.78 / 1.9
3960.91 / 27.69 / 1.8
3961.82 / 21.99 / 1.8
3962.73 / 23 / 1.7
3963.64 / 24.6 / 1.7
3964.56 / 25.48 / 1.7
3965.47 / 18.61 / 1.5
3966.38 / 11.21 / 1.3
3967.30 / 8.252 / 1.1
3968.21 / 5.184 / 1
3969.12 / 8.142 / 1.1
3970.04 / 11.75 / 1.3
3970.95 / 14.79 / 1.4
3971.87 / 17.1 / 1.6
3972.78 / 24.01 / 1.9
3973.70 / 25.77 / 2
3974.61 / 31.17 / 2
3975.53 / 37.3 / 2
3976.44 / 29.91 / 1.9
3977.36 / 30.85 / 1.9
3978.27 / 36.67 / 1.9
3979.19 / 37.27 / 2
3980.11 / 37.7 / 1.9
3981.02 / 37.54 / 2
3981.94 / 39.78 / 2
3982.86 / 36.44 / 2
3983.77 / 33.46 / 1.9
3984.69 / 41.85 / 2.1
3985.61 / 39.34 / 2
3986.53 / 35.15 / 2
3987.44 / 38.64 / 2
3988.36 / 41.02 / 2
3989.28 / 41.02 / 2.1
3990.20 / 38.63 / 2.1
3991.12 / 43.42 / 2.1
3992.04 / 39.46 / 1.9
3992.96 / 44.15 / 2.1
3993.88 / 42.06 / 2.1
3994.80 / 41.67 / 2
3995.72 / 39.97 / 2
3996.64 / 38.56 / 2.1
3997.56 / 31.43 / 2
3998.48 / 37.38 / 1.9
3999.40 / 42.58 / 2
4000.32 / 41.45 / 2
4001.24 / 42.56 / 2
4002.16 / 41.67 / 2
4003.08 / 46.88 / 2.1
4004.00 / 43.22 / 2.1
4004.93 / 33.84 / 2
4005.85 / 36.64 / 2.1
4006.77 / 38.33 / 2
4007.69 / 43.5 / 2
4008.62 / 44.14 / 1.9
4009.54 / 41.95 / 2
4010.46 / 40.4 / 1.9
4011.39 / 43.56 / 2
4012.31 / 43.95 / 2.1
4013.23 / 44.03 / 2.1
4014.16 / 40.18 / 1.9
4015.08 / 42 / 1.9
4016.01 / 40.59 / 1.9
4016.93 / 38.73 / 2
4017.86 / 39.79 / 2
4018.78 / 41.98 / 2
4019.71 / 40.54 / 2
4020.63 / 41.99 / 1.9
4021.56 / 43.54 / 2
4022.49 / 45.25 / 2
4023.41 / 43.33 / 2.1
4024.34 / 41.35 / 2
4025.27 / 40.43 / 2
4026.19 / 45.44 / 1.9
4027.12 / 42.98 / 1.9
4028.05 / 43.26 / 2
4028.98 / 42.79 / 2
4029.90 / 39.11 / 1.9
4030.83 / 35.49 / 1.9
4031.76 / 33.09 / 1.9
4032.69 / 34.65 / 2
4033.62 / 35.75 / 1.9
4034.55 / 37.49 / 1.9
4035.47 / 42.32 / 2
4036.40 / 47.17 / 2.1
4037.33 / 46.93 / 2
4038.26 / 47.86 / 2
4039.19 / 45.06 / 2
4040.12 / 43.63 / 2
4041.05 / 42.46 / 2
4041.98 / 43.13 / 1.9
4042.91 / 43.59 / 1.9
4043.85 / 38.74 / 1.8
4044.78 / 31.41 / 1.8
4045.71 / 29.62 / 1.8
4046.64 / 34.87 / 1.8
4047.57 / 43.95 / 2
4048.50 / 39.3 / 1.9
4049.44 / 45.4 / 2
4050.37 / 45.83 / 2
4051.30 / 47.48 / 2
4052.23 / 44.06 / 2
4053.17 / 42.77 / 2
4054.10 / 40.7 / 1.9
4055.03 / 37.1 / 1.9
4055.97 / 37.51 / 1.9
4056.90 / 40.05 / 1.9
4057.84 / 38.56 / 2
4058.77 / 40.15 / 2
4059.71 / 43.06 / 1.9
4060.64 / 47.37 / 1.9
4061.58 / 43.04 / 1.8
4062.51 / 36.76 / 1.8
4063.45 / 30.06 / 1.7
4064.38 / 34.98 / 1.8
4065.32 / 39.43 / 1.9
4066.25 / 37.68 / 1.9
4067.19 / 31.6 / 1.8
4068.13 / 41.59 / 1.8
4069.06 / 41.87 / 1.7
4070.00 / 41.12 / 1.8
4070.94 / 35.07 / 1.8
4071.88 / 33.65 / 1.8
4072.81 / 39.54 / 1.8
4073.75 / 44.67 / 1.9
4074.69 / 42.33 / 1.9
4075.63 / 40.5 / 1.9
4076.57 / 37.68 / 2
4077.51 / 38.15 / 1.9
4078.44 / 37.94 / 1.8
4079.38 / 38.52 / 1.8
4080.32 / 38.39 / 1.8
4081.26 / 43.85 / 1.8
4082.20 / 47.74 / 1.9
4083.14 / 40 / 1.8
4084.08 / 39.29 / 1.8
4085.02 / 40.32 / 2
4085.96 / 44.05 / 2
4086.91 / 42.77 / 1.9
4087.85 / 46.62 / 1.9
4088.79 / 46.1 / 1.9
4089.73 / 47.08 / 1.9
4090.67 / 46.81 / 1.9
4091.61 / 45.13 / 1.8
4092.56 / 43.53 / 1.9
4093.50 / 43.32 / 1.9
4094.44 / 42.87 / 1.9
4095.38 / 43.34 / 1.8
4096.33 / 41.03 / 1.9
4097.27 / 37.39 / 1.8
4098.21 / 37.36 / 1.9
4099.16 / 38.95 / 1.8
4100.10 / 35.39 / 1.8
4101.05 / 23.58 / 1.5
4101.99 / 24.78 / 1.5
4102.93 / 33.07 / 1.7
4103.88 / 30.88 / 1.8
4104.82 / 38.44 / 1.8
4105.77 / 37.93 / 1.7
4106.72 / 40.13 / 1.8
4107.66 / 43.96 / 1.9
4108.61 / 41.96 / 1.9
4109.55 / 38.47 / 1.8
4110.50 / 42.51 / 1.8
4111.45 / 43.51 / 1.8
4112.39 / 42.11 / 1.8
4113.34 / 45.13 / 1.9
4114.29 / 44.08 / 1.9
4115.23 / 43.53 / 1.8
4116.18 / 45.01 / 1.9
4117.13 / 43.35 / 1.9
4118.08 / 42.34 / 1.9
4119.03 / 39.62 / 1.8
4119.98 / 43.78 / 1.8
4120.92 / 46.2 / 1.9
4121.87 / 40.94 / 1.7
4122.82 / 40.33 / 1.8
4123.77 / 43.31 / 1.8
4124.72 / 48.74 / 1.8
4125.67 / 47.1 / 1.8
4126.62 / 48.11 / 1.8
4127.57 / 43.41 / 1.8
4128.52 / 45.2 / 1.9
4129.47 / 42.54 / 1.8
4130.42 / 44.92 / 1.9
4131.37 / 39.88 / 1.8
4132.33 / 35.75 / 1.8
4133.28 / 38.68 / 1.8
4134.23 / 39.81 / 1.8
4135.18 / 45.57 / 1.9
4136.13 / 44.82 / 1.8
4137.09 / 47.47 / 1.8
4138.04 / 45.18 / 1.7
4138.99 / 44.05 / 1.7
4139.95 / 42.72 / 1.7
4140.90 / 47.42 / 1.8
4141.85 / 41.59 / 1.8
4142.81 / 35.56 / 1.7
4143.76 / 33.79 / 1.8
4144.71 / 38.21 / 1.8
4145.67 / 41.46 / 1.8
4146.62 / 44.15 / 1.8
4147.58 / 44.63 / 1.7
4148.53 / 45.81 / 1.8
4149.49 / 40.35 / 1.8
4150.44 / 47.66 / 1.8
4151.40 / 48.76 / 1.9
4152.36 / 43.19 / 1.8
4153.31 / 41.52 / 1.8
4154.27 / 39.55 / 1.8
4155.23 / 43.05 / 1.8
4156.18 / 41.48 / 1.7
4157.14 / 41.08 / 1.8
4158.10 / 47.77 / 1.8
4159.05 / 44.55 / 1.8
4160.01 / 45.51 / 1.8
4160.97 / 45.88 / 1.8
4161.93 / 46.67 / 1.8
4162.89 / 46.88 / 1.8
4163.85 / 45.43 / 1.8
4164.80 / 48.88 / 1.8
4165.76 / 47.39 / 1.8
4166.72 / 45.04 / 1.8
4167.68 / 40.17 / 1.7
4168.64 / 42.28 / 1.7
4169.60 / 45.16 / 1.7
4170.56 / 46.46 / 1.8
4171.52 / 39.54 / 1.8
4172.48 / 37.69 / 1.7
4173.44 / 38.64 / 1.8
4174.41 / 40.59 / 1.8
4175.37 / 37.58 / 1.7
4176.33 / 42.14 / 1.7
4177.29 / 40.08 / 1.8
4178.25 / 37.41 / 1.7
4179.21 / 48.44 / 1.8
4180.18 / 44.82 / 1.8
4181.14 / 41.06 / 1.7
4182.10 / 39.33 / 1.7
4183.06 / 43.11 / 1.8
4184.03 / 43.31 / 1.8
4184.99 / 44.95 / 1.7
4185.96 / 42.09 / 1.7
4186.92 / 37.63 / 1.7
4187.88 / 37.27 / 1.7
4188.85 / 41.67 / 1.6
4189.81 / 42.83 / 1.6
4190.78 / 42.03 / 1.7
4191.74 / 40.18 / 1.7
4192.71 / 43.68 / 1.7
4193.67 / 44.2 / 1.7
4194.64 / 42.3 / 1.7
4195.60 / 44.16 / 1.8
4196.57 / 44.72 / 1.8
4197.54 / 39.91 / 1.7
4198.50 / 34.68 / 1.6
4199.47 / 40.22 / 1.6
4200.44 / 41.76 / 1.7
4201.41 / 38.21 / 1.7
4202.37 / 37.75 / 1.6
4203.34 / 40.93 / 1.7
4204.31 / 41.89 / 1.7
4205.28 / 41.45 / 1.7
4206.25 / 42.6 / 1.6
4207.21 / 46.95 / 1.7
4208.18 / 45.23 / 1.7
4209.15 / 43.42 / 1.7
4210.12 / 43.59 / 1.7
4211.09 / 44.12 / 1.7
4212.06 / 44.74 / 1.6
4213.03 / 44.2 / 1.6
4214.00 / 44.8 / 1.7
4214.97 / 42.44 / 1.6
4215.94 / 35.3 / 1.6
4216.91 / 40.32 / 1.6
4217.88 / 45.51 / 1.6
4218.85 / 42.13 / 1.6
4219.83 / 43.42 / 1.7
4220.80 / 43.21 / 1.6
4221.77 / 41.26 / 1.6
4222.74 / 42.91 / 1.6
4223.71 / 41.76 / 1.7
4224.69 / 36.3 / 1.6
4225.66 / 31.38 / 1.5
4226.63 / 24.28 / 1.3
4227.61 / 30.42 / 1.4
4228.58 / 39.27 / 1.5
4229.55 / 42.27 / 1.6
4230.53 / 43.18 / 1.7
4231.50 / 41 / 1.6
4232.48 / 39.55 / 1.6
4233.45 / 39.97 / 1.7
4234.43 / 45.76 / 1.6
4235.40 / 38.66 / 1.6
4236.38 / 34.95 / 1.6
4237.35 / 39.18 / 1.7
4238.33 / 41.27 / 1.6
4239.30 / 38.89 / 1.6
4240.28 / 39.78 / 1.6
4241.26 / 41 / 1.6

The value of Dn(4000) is 1.53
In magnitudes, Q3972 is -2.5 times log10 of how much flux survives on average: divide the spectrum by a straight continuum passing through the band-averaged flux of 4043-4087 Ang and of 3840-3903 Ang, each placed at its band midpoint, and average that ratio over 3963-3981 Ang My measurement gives 0.46 mag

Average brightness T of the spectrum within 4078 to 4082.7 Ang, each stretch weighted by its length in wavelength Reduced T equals 41.3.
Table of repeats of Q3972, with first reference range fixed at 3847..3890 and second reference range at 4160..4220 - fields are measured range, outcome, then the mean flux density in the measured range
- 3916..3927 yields 0.05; 31.2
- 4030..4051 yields -0.09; 40.4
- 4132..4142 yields -0.07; 43.2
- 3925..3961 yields 0.29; 25.8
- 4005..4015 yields -0.15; 41.4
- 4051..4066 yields -0.07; 40.1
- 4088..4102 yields -0.04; 40.4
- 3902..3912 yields -0.03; 33.1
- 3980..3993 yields -0.12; 39.1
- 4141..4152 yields -0.04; 42.2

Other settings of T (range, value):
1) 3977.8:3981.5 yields 37.3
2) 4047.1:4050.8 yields 43.6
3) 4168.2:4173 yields 42.2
